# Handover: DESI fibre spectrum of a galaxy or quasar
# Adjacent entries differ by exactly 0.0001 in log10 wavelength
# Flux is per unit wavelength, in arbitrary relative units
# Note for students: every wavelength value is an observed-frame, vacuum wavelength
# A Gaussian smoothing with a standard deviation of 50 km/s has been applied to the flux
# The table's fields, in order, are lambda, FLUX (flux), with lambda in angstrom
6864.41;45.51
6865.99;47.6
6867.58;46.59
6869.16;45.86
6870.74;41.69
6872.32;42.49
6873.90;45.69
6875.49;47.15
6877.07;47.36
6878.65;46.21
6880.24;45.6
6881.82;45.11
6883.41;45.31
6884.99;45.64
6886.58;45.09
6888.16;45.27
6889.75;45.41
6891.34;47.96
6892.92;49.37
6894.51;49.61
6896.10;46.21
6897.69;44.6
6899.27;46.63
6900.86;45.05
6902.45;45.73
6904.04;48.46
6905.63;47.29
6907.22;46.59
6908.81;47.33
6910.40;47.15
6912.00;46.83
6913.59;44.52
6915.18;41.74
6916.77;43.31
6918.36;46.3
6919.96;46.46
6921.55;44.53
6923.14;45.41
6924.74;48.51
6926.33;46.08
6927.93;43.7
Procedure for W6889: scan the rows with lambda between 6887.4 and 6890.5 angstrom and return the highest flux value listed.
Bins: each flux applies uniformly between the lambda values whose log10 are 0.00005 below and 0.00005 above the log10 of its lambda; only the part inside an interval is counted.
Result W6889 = 45.41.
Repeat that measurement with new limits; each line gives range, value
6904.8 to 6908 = 47.29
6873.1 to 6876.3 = 47.15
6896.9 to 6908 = 48.46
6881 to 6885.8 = 45.64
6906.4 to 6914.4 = 47.33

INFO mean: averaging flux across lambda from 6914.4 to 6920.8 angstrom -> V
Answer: 44.5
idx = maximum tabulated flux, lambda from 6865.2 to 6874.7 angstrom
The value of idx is 47.6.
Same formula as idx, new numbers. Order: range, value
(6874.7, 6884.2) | 47.36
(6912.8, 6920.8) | 46.46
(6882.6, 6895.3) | 49.61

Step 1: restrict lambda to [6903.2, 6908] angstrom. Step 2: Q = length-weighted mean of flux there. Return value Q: 47.4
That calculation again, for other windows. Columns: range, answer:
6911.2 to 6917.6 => 44.1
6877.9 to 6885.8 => 45.5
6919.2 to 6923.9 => 45.5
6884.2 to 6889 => 45.3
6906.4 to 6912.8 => 46.9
